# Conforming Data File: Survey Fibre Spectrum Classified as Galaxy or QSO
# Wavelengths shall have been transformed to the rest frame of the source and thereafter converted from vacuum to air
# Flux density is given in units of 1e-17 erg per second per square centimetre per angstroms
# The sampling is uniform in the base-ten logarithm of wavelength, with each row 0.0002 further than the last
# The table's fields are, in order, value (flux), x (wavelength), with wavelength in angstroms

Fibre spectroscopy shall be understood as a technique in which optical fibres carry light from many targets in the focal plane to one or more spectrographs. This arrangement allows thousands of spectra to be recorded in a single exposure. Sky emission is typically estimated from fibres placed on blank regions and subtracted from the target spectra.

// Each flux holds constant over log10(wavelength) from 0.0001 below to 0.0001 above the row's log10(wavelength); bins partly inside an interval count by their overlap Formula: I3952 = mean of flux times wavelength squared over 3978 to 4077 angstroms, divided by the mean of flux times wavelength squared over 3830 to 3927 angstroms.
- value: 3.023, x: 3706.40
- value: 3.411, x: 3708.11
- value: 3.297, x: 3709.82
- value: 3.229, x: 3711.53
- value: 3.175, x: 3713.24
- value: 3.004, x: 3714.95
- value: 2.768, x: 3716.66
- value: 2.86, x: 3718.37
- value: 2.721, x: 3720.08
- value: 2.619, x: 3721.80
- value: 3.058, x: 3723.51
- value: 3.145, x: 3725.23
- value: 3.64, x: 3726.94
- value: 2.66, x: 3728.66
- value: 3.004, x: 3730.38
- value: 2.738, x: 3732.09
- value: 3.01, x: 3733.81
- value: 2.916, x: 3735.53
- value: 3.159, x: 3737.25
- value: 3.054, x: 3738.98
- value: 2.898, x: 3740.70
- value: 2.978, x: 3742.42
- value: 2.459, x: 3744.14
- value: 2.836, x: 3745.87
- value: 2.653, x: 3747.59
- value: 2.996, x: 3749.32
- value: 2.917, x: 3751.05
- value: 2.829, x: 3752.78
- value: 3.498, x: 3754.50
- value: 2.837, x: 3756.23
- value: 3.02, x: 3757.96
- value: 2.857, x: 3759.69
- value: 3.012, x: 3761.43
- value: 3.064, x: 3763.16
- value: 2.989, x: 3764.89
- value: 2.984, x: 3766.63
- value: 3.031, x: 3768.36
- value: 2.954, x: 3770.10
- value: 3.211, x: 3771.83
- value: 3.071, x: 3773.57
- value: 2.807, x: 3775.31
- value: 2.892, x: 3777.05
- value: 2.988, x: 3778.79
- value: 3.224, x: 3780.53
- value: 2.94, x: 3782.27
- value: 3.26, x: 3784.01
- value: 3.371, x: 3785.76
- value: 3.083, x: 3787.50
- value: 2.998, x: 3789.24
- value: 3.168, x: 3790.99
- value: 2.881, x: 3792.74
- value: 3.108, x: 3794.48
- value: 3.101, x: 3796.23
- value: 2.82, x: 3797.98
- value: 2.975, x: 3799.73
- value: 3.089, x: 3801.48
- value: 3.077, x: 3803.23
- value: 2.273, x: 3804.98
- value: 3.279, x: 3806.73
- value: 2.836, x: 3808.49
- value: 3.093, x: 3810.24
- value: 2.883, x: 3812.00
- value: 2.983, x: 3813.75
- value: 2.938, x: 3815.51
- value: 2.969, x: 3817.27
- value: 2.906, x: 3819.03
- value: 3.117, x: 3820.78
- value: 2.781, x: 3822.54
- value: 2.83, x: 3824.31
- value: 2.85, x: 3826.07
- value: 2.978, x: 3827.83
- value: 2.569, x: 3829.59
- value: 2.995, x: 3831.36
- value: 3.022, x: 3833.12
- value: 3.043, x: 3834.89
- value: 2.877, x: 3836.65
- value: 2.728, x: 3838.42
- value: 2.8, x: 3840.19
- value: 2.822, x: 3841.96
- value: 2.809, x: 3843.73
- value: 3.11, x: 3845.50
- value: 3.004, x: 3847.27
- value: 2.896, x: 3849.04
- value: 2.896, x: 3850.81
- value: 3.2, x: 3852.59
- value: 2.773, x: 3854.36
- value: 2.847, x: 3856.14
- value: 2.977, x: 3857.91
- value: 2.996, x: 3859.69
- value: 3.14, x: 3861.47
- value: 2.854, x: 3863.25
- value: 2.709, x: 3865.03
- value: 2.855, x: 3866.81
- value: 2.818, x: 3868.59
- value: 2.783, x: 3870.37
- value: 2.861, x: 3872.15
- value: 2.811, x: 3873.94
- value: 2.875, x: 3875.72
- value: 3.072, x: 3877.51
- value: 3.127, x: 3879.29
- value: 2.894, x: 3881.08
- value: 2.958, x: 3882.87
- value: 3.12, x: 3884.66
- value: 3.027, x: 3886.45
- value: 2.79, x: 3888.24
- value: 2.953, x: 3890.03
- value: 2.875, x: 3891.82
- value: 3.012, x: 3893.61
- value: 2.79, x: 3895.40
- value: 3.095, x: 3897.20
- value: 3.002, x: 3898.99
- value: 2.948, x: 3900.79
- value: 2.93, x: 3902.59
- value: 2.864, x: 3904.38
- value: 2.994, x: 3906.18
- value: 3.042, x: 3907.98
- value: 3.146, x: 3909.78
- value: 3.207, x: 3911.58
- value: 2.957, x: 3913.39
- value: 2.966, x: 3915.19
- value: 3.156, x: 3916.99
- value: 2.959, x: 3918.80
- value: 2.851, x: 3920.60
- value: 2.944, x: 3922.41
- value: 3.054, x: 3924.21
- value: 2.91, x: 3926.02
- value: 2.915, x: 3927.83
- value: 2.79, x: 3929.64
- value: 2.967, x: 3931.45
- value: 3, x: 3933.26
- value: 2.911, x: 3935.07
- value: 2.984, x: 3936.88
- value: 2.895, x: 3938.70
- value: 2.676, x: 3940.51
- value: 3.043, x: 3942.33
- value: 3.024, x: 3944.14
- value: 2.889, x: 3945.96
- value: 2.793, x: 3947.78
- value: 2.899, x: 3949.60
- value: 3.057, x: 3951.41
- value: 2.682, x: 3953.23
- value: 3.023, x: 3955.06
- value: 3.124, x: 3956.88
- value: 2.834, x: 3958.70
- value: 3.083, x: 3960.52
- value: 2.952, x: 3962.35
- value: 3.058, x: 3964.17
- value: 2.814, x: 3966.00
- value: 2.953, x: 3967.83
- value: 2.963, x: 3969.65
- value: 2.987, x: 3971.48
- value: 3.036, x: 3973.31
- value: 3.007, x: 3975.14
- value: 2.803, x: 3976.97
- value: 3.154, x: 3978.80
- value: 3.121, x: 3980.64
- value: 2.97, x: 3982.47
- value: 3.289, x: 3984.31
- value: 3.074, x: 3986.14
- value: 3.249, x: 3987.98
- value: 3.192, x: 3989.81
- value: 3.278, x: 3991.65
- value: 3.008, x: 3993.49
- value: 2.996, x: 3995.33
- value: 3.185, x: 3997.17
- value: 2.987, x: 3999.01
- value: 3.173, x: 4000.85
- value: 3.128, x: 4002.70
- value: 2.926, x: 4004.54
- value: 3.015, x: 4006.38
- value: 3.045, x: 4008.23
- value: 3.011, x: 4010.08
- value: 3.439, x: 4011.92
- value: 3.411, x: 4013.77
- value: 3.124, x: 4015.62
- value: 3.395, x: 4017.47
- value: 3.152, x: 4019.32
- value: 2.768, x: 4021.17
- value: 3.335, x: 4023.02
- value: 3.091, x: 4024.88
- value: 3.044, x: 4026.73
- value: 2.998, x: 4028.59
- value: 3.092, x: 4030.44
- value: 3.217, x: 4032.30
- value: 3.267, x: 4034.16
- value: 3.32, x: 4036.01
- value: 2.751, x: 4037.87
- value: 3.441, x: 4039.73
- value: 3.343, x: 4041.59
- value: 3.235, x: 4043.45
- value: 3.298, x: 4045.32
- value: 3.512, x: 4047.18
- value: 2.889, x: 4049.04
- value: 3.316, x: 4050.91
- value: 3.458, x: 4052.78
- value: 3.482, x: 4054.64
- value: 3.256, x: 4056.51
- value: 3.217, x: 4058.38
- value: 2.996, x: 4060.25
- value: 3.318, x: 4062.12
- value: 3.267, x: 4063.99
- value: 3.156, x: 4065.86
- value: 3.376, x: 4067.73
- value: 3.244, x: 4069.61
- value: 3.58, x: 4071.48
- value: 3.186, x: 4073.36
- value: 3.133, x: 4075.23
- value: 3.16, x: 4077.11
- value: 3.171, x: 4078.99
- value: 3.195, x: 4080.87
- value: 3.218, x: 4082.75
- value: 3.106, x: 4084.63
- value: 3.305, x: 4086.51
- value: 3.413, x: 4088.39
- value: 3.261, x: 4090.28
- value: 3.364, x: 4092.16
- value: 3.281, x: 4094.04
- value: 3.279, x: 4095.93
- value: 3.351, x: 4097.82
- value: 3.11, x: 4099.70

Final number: 1.17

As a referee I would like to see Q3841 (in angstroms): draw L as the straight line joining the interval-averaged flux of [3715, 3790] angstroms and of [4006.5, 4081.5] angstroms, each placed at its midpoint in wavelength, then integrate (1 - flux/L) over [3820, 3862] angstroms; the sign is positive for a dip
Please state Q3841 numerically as 1.8 angstroms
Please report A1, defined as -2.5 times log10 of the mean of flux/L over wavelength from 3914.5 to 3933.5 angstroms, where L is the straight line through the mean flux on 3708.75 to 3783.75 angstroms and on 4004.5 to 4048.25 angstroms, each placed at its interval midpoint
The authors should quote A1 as 0.05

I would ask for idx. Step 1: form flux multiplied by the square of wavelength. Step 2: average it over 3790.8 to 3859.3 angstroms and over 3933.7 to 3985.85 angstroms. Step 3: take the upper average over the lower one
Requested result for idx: 1.1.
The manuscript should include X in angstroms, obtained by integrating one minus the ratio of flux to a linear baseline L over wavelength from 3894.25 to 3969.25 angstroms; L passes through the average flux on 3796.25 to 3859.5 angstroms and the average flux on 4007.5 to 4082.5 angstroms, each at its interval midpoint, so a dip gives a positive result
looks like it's 2.6 angstroms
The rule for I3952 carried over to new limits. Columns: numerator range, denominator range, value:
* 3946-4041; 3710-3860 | 1.15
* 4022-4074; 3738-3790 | 1.25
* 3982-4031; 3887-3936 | 1.11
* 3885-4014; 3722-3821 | 1.10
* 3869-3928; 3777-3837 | 1.04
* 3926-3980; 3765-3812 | 1.06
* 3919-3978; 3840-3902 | 1.04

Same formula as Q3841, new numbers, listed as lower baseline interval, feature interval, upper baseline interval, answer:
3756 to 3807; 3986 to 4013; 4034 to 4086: 0.67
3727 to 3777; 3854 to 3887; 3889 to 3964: 0.38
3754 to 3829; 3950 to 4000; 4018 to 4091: 1.92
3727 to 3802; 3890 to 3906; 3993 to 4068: 0.75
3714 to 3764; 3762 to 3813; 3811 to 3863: -1.48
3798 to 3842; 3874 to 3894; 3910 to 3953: -0.23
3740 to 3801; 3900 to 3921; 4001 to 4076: 0.67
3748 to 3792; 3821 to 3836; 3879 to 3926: 0.59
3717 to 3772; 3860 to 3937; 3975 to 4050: 2.75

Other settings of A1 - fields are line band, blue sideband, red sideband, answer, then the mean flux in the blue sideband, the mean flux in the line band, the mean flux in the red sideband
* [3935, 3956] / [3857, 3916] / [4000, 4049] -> 0.05 mag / 2.95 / 2.91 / 3.17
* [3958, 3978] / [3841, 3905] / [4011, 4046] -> 0.05 mag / 2.93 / 2.96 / 3.19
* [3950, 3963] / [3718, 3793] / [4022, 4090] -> 0.07 mag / 2.99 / 2.96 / 3.23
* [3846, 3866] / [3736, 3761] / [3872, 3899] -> 0.00 mag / 2.93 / 2.94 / 2.95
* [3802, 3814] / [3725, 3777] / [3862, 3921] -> 0.02 mag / 2.97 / 2.92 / 2.95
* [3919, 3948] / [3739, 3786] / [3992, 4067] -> 0.07 mag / 2.98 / 2.92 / 3.18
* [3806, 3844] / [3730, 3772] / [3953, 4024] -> 0.03 mag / 2.95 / 2.91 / 3.07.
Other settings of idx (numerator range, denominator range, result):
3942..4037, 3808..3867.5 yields 1.14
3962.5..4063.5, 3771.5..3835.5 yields 1.17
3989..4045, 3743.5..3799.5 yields 1.19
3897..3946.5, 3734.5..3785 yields 1.08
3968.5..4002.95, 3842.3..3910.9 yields 1.11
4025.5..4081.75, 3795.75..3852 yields 1.24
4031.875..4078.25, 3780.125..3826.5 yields 1.24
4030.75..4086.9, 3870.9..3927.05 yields 1.18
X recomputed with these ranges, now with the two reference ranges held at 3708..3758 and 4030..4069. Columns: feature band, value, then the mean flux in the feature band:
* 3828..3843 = 1.0 angstroms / 2.86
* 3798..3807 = 0.4 angstroms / 2.91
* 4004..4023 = 0.4 angstroms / 3.14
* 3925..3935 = 0.7 angstroms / 2.92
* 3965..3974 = 0.7 angstroms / 2.95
